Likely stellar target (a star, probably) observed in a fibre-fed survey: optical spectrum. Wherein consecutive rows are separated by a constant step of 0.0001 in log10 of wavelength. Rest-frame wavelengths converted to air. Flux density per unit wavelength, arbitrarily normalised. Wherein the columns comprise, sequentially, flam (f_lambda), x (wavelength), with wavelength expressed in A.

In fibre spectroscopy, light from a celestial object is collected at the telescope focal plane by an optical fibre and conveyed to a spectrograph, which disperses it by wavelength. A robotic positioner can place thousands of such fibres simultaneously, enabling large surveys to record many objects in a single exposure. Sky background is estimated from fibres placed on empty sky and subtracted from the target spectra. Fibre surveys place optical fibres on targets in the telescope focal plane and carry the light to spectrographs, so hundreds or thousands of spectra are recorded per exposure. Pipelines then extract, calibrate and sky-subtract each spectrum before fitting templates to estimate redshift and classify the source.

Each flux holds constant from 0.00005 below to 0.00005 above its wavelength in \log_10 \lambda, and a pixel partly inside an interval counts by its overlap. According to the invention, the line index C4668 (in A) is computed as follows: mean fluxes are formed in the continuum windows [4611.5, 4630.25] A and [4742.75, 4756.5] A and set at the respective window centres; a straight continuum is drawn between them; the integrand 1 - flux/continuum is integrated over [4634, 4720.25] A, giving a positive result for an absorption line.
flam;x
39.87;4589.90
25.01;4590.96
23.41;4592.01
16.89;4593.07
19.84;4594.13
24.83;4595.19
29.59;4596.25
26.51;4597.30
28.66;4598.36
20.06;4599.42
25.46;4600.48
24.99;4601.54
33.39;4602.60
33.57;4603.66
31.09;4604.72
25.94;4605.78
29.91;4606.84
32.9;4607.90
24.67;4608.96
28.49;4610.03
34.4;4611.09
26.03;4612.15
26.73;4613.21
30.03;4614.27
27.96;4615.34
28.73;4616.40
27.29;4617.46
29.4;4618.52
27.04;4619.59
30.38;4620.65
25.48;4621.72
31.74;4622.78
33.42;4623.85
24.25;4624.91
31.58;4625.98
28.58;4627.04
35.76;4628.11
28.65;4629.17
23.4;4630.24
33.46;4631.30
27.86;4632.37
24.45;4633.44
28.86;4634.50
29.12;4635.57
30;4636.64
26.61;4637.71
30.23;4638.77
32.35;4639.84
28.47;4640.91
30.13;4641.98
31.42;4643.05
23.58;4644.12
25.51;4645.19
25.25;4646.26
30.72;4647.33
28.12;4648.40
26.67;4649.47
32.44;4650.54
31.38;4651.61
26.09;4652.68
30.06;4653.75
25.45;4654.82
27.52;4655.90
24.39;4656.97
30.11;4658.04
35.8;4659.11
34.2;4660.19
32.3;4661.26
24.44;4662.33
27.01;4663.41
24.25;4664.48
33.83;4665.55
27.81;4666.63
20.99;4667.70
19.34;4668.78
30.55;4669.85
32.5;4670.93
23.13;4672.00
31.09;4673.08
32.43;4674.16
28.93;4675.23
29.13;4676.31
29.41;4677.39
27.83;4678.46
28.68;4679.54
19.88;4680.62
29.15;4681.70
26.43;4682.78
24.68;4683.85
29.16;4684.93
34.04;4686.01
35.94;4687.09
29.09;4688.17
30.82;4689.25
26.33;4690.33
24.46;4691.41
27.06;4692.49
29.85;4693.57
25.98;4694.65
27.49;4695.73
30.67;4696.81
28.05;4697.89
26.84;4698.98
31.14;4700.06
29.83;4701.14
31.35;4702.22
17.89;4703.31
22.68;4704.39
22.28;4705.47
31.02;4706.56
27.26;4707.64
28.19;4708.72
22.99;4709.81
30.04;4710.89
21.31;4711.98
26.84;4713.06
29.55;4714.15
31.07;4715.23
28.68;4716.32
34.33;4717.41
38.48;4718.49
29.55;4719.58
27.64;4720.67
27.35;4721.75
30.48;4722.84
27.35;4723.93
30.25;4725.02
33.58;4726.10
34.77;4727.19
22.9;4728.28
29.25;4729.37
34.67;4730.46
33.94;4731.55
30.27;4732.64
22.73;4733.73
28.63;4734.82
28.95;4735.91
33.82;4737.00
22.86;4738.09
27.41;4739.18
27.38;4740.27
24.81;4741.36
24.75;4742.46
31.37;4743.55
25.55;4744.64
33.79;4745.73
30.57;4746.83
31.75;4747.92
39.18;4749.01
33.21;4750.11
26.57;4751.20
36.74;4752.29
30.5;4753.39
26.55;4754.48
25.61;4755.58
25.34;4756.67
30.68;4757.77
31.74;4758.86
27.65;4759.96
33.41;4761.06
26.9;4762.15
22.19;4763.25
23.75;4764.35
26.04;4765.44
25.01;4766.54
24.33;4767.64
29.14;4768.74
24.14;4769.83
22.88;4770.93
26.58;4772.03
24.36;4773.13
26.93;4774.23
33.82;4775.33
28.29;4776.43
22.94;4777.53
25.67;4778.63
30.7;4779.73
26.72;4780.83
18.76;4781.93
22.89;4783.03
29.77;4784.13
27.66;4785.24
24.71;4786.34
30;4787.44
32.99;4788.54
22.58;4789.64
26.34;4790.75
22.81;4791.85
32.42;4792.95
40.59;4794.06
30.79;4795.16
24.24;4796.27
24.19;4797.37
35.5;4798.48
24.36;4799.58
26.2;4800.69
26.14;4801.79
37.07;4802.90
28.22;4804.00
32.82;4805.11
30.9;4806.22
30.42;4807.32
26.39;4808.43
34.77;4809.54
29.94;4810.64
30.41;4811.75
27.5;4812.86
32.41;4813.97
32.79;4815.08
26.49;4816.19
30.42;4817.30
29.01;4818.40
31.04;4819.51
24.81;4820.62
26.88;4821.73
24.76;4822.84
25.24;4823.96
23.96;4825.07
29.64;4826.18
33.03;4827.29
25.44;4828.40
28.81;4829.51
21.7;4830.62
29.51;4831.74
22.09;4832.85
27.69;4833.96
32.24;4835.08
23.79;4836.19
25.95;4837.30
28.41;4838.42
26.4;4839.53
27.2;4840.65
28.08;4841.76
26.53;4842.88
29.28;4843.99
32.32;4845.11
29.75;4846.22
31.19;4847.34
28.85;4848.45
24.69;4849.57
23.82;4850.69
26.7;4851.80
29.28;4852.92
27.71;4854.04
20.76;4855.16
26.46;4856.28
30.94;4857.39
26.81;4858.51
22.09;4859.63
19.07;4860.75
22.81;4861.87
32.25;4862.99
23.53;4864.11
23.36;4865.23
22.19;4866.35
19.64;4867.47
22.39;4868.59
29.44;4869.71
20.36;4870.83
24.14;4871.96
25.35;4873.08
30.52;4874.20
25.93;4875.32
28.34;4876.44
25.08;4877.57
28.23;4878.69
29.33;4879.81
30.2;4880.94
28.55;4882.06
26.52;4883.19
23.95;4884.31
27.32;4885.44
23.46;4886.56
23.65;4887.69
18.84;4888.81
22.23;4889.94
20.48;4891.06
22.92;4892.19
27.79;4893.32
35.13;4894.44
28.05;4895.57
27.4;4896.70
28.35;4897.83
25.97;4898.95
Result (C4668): 3.8 A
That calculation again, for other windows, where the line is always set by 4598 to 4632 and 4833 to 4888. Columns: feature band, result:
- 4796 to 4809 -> -1.0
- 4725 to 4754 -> -2.5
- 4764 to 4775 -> 0.7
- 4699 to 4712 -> 0.6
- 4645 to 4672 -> 0.2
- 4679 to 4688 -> -0.1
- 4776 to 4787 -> 0.5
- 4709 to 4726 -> -0.8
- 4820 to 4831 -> 0.1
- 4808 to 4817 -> -1.1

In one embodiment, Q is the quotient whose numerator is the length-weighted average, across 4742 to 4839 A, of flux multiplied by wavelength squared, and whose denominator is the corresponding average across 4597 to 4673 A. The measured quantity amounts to 1.06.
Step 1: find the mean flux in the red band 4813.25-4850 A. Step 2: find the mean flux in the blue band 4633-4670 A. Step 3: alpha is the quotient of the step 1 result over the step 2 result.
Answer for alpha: 0.99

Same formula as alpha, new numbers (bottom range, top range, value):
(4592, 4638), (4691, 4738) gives 1.02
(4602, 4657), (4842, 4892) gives 0.89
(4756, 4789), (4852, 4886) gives 0.96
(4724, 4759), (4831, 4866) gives 0.90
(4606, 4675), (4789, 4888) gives 0.95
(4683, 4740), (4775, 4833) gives 0.99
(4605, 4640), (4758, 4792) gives 0.92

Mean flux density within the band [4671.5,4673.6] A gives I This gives 27.1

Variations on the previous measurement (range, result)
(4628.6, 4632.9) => 28.4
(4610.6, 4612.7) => 30.2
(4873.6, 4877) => 28.3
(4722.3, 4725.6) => 29.4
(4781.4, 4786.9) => 24.8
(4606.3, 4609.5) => 29.1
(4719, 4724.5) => 28.5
